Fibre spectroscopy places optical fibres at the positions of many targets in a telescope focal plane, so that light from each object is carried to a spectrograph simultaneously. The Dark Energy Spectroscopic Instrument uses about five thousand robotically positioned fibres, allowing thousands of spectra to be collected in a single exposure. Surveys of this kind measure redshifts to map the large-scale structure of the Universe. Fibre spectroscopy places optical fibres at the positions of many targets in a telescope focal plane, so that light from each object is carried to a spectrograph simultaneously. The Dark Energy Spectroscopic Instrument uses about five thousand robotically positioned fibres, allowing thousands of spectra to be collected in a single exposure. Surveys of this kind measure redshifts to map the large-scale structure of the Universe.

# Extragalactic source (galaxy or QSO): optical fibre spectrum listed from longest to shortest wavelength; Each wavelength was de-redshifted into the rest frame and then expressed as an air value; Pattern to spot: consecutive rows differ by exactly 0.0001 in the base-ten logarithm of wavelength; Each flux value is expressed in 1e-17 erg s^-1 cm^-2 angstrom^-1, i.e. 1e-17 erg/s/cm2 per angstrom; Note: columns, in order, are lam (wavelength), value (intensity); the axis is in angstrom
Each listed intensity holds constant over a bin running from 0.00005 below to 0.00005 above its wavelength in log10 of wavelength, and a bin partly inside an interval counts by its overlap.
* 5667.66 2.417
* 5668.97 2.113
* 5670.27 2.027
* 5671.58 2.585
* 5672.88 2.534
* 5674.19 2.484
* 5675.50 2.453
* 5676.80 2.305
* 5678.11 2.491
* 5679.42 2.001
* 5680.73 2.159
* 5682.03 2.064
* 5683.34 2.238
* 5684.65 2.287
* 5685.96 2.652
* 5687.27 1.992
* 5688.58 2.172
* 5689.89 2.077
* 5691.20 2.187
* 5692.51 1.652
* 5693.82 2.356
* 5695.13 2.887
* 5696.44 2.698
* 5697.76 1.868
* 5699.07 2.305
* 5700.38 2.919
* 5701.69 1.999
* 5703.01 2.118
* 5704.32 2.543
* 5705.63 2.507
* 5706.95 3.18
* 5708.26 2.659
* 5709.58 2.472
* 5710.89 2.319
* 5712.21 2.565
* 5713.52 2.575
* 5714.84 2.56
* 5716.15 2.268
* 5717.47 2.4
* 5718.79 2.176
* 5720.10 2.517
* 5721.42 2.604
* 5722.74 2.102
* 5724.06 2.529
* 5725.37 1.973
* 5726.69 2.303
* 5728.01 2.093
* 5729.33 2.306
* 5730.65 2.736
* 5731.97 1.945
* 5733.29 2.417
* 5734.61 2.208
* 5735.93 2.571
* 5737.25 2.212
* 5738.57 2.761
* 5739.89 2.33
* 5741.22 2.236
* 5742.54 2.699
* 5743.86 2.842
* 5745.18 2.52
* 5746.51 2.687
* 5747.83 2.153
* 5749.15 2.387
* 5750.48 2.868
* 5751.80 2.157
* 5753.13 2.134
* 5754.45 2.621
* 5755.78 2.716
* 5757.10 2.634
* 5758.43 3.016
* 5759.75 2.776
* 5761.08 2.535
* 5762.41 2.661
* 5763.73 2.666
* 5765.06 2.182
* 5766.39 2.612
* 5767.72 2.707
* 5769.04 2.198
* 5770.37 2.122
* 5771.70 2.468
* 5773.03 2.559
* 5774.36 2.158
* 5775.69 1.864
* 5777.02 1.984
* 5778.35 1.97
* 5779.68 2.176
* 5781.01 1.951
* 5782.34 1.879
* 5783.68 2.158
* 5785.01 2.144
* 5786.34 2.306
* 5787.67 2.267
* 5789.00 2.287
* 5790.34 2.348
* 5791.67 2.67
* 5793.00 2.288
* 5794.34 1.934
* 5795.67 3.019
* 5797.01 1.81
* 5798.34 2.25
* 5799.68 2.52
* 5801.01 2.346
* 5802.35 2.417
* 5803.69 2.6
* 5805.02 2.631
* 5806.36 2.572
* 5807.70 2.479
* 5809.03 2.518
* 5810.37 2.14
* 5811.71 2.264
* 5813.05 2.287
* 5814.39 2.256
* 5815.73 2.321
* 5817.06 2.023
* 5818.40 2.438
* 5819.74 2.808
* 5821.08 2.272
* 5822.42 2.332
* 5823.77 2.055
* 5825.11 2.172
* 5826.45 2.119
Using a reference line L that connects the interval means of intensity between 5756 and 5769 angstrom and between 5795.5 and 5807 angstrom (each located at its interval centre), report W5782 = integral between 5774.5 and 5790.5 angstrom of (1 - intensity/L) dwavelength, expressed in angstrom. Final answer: 2.7 angstrom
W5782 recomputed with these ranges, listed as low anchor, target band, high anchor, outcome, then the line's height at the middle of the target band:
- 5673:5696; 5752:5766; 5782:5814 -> -1.6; 2.32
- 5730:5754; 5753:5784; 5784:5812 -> 0.5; 2.41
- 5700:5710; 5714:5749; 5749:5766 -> 2.3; 2.56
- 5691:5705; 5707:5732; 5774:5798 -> -1.2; 2.29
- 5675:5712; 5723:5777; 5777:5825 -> -2.6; 2.32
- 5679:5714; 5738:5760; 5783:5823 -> -1.9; 2.35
